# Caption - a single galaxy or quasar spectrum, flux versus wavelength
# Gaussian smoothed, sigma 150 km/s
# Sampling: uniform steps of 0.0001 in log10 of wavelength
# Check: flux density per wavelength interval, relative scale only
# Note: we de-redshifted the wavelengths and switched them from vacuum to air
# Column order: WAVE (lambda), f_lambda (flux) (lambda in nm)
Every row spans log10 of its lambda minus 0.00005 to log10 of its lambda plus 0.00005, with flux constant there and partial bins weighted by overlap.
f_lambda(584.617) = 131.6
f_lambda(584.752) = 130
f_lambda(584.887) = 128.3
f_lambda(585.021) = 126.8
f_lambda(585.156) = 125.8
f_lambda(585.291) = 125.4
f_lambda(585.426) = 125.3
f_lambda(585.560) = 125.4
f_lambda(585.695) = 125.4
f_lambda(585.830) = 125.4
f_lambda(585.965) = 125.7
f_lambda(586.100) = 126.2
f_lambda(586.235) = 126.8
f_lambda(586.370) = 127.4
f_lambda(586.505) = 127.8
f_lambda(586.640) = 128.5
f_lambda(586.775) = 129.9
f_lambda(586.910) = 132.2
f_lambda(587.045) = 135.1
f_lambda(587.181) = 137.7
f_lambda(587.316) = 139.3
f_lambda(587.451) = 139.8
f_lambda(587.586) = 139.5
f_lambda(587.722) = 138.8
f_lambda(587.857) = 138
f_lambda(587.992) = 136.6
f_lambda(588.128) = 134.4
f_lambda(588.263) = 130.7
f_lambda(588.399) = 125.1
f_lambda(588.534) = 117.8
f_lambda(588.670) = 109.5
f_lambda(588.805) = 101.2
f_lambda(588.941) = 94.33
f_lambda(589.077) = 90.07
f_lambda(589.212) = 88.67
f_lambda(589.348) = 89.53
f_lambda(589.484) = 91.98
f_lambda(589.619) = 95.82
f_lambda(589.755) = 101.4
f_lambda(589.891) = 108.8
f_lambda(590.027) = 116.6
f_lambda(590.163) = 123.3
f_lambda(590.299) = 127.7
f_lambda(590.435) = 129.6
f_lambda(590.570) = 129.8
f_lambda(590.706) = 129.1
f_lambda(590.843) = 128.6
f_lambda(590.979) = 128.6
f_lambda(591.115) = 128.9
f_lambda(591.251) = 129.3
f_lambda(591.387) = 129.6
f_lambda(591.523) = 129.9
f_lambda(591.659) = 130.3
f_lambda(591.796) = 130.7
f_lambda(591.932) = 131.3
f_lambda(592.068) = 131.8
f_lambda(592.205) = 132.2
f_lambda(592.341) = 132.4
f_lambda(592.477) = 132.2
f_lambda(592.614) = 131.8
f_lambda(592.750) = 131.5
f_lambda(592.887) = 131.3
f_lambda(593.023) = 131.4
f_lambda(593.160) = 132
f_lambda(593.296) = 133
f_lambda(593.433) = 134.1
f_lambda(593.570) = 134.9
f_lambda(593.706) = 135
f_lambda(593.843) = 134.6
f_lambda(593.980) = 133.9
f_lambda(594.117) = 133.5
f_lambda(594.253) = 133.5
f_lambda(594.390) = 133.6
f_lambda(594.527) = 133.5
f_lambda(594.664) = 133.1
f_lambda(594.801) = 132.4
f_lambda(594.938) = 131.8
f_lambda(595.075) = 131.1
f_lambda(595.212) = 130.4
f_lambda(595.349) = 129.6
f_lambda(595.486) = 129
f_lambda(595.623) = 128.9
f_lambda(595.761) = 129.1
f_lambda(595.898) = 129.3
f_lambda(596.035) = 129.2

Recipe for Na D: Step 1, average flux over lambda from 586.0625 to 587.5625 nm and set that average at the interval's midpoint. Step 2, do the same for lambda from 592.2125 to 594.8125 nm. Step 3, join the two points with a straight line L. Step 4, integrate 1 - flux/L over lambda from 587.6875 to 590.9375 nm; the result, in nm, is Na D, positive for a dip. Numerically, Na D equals 0.42 nm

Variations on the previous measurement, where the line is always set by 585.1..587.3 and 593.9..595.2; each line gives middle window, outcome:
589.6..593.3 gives 0.12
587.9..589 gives 0.09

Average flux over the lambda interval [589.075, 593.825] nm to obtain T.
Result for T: 124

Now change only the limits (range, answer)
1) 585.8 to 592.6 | 124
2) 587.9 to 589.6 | 109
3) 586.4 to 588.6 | 133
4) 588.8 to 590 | 96.1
